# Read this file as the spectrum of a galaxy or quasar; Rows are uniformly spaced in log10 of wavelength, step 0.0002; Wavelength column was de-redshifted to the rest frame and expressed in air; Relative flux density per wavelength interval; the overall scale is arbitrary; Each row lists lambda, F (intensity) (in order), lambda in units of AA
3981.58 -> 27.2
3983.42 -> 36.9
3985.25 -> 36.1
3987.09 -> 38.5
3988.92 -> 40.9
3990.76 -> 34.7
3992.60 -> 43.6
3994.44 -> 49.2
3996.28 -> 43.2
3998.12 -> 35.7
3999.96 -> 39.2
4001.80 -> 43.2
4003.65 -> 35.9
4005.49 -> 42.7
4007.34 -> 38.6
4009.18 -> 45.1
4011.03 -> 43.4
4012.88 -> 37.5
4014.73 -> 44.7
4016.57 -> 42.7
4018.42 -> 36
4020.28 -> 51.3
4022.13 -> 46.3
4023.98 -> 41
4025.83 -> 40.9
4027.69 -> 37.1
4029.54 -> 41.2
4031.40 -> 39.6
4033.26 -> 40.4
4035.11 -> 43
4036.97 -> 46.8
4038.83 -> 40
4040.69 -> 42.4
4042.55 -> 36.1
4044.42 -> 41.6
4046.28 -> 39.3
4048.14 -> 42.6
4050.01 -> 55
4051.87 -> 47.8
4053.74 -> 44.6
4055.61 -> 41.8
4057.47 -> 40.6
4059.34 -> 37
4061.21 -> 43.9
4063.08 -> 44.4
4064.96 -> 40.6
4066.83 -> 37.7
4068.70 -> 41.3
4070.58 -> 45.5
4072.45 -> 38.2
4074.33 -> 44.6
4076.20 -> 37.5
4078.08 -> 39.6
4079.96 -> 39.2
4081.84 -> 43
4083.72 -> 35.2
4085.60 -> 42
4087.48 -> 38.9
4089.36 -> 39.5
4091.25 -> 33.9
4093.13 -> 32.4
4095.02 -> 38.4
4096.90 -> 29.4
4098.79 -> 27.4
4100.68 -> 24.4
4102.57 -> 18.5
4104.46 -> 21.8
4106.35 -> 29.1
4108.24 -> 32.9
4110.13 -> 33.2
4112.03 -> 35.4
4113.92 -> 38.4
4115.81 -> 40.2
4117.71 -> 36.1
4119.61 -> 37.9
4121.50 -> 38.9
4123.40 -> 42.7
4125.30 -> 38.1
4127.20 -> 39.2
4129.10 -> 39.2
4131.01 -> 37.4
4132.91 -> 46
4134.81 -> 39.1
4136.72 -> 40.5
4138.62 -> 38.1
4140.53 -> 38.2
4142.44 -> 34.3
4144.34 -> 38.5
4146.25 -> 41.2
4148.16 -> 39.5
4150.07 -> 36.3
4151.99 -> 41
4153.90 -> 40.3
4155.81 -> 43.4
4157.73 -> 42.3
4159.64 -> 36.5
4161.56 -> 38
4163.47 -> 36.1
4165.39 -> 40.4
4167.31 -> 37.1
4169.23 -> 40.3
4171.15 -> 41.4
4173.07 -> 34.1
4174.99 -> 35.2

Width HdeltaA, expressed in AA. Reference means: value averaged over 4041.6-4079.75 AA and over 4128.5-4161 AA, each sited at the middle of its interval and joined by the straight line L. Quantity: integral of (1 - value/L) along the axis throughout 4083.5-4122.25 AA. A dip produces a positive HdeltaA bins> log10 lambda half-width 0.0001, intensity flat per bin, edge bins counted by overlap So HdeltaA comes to 6.9 AA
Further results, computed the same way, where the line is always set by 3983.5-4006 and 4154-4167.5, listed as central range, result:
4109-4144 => 0.9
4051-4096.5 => -0.5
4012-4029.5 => -0.9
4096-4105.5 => 3.7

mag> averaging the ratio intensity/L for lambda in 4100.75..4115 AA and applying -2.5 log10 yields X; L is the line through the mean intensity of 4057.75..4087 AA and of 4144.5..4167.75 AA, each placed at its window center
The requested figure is 0.33 mag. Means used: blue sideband 40.6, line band 29.7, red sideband 39.4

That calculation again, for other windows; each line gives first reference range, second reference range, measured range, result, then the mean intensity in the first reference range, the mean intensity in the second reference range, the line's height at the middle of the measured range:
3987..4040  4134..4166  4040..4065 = -0.05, 41.5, 39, 40.8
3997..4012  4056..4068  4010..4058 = -0.05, 40.5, 40.8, 40.6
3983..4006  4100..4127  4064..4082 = -0.14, 40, 33.7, 35.8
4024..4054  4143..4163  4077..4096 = 0.08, 42.3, 39.5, 41.1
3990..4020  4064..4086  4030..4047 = -0.01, 41.2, 40.3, 40.8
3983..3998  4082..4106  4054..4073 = -0.19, 40.3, 32.1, 34.5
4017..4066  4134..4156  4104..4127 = 0.12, 42.3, 39.1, 40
